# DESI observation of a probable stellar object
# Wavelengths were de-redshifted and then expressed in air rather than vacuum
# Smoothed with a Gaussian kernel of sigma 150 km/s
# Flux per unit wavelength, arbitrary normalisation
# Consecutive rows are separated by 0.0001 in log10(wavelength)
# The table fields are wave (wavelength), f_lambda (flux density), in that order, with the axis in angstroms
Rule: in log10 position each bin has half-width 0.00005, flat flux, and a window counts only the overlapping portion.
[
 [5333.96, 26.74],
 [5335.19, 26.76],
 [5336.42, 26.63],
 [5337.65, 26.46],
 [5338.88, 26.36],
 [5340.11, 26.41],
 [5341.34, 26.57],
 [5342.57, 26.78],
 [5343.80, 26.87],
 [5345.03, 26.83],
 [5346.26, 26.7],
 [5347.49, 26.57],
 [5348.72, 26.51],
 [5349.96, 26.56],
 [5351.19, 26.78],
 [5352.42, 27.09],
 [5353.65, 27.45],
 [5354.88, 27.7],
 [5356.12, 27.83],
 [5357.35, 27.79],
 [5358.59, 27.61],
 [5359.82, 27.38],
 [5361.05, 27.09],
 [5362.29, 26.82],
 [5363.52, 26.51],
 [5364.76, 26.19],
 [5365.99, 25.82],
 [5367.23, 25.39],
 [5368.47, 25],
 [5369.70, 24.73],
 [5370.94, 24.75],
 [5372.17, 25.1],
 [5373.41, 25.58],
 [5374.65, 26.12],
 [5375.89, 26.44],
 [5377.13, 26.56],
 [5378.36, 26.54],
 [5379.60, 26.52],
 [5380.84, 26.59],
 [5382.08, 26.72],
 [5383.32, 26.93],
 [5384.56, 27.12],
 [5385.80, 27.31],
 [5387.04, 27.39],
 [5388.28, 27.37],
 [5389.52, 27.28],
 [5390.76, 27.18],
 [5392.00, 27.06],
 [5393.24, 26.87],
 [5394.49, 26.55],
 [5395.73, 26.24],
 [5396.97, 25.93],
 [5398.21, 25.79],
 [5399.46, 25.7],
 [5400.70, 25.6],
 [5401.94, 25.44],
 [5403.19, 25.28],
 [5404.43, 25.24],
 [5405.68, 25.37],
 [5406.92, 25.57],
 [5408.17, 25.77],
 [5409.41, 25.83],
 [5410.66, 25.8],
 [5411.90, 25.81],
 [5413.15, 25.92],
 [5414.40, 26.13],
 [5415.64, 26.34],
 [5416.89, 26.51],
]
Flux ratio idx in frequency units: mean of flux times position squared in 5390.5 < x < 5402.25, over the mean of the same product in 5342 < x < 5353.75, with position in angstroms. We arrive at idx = 1.00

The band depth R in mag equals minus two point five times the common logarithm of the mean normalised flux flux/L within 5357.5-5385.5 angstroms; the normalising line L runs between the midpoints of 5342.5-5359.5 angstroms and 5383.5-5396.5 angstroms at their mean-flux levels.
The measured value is 0.03 mag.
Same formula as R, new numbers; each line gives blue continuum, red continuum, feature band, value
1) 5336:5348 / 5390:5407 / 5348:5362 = -0.03 mag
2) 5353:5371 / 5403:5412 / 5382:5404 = -0.03 mag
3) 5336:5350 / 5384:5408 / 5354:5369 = -0.01 mag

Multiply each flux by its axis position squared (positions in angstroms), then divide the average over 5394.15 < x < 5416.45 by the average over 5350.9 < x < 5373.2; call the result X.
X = 0.99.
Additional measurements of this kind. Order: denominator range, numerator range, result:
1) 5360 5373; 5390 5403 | 1.03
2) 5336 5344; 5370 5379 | 0.99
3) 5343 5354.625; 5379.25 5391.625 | 1.02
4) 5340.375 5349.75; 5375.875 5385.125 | 1.01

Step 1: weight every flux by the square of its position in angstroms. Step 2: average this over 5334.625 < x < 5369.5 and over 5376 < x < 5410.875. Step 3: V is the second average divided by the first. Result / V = 1.0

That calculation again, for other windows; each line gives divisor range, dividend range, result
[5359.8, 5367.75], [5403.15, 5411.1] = 0.98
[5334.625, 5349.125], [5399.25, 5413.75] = 0.99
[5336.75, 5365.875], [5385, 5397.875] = 1.02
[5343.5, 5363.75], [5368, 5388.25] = 0.98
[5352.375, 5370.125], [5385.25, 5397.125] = 1.02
